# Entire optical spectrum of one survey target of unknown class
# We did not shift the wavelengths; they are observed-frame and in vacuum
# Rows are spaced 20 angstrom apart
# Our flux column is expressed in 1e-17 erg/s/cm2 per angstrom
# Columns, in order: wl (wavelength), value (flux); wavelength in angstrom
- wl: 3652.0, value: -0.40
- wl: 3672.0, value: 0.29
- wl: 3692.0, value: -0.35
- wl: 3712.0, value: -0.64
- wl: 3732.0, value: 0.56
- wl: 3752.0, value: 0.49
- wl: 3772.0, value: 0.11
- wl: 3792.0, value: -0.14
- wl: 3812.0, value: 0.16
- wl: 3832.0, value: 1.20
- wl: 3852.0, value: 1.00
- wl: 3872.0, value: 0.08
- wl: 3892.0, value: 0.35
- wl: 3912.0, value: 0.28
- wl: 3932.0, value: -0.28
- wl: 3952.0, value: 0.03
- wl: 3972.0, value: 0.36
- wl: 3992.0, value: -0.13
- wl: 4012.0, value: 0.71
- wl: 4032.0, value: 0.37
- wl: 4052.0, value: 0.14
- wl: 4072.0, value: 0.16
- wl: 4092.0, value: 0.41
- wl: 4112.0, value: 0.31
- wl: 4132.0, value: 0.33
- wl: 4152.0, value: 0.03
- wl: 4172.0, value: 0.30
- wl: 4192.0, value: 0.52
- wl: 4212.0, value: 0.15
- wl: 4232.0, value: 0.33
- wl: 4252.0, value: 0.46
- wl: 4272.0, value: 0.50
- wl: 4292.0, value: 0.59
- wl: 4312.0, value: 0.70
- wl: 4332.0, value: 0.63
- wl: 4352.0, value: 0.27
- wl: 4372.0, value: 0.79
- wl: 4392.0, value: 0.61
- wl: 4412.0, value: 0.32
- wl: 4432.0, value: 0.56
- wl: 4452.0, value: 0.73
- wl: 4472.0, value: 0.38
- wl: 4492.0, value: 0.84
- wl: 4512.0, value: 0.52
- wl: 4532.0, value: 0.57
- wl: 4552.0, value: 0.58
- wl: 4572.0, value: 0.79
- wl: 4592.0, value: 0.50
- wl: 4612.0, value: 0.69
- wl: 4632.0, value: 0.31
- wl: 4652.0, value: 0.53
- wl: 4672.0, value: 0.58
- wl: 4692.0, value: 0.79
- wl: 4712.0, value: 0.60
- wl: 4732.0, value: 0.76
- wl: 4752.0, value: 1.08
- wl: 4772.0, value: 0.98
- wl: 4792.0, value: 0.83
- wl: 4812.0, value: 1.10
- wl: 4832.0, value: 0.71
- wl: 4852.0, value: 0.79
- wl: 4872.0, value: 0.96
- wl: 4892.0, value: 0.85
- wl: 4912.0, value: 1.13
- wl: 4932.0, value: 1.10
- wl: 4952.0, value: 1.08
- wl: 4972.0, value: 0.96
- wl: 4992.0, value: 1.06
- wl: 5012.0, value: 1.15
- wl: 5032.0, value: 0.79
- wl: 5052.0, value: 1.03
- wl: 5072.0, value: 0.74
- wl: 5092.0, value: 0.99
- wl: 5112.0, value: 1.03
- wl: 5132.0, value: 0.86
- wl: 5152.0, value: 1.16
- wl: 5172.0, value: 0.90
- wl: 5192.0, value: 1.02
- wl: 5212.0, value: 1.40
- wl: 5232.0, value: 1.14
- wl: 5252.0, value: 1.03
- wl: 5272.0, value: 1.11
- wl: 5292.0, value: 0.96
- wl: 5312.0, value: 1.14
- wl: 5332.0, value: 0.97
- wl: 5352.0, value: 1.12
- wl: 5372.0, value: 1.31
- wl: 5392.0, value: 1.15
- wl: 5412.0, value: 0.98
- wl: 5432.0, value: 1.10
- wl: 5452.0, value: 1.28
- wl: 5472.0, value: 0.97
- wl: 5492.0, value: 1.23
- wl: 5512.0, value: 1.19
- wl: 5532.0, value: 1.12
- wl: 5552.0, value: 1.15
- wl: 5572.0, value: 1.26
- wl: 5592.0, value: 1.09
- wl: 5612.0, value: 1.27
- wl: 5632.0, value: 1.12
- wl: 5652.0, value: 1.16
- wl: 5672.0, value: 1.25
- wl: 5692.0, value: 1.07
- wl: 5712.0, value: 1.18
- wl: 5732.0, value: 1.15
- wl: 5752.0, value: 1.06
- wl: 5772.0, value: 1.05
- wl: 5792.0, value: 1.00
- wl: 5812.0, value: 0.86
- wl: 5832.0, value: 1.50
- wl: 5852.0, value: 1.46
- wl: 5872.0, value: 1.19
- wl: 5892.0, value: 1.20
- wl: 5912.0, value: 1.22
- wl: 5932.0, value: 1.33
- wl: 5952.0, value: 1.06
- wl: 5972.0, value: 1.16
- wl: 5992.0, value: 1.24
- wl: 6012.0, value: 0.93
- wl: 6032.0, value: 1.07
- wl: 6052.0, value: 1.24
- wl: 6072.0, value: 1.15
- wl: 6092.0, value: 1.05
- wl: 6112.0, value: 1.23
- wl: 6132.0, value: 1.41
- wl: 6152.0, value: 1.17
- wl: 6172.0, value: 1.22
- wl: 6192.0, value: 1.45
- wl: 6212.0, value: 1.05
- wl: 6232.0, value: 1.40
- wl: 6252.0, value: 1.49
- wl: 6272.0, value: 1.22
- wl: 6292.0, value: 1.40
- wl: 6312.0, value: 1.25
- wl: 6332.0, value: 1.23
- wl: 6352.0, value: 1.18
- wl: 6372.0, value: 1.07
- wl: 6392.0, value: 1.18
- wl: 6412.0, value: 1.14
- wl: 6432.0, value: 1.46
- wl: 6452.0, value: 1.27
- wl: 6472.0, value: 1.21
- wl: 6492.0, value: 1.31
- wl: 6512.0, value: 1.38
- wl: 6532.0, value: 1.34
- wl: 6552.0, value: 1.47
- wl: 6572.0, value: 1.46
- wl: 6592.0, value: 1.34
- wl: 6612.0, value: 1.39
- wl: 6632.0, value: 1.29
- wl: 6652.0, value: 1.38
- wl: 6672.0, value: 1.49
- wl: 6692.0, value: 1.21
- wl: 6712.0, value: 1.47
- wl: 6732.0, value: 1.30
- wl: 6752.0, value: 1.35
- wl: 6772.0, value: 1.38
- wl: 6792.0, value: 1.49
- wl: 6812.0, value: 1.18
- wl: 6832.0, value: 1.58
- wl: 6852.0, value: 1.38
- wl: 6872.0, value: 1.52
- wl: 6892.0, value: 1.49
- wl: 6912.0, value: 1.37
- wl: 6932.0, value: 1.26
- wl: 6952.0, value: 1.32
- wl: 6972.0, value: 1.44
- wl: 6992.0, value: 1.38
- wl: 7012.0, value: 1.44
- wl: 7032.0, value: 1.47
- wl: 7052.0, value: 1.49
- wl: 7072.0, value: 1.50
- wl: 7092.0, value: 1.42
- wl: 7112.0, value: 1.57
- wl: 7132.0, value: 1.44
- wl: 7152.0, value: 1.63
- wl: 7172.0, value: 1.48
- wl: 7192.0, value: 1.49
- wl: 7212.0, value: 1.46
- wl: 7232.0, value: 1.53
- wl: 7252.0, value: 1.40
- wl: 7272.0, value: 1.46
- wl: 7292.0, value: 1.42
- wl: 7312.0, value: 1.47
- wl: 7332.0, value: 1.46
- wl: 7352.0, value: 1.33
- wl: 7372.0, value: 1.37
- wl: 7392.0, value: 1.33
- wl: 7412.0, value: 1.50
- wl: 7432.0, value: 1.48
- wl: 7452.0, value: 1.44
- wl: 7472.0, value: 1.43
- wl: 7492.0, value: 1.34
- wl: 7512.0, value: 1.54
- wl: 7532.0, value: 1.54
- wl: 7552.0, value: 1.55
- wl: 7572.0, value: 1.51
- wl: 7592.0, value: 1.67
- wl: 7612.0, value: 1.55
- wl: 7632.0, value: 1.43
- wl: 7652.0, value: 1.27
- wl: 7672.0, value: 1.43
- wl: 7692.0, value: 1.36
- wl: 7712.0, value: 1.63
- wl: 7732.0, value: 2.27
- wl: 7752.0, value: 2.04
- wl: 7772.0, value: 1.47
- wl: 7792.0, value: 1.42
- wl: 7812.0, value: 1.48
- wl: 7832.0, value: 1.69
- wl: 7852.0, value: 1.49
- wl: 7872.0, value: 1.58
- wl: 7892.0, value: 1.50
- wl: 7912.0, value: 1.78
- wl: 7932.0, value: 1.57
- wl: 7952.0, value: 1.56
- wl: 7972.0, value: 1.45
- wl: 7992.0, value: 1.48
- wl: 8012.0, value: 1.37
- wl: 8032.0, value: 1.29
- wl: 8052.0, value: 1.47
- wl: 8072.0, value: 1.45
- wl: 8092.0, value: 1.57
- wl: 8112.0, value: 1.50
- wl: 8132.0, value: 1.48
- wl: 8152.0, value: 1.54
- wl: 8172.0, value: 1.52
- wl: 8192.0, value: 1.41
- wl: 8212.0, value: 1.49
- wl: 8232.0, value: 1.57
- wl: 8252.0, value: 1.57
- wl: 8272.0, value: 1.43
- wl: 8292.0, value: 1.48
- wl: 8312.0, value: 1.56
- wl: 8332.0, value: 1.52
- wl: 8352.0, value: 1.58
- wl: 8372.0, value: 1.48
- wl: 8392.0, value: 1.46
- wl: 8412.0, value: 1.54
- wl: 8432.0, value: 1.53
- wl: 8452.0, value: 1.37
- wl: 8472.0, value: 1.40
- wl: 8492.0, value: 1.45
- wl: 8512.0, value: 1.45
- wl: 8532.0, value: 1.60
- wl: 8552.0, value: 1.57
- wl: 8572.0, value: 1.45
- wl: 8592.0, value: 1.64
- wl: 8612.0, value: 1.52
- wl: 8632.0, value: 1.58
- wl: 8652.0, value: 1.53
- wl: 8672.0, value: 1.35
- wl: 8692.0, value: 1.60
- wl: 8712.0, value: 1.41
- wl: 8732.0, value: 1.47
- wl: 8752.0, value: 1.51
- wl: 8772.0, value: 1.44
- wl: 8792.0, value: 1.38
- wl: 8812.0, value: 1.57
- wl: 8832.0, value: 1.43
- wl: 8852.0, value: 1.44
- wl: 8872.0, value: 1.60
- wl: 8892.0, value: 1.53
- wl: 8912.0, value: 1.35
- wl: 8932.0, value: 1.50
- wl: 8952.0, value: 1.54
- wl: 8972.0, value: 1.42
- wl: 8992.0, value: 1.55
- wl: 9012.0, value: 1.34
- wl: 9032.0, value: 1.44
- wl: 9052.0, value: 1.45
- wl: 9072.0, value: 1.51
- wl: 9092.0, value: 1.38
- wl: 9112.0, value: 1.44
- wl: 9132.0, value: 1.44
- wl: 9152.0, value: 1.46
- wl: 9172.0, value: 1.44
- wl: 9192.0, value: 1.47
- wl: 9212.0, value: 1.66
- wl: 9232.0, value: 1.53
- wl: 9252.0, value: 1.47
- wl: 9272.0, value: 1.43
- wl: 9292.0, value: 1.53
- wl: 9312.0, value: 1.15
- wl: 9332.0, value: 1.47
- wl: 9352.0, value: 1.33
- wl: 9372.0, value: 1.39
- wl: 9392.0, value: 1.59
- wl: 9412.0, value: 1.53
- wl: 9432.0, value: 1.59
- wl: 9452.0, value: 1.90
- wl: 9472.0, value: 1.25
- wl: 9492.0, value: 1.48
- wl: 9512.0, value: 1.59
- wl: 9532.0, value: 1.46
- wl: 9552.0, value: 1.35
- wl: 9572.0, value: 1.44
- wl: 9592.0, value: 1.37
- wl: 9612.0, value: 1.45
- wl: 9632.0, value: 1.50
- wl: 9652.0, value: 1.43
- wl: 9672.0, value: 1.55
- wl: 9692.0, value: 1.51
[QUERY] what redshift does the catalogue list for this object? 0.178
